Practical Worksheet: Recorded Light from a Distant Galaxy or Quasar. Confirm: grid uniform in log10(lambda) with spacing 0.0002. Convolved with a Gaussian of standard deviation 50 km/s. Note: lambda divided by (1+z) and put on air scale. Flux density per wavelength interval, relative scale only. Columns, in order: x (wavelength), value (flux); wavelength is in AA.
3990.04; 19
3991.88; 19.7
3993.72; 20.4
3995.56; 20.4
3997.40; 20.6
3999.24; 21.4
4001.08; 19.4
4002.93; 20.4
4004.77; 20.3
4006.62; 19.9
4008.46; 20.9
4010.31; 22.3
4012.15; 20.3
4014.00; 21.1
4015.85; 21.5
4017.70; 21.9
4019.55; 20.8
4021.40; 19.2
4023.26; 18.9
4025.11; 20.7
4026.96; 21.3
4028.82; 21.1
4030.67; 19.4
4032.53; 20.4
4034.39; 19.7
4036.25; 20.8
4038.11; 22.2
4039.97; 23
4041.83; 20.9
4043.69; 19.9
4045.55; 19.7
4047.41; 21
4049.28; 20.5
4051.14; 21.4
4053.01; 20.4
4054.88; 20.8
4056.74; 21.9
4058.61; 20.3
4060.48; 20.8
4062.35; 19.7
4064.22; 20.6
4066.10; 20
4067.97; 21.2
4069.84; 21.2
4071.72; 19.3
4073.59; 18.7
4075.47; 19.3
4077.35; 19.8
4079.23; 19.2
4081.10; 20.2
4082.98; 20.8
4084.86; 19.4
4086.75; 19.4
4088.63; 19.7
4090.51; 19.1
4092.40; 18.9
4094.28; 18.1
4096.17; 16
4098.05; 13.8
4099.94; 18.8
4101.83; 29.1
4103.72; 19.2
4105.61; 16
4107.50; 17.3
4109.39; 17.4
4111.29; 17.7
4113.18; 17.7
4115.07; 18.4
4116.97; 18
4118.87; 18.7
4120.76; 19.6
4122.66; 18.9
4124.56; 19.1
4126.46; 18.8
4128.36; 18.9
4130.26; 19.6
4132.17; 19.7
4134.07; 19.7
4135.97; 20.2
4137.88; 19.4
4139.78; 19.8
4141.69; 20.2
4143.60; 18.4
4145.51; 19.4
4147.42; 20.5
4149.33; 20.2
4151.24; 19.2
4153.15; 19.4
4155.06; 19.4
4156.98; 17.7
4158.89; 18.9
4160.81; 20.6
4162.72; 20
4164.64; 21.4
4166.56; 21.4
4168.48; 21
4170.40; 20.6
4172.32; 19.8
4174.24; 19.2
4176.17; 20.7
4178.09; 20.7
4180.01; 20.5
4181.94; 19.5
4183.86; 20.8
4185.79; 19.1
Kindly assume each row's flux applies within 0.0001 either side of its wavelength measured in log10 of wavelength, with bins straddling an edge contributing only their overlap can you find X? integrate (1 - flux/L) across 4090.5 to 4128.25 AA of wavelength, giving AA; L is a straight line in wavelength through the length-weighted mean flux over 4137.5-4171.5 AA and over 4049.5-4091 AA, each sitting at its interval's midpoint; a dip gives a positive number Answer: 2.8 AA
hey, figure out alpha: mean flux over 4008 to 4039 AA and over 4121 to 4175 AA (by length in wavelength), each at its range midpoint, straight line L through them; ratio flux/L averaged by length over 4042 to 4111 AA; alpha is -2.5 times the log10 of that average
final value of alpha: 0.033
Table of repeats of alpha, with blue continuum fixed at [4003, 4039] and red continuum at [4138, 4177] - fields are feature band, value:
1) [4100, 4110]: 0.02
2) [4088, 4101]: 0.14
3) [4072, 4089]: 0.04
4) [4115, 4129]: 0.07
